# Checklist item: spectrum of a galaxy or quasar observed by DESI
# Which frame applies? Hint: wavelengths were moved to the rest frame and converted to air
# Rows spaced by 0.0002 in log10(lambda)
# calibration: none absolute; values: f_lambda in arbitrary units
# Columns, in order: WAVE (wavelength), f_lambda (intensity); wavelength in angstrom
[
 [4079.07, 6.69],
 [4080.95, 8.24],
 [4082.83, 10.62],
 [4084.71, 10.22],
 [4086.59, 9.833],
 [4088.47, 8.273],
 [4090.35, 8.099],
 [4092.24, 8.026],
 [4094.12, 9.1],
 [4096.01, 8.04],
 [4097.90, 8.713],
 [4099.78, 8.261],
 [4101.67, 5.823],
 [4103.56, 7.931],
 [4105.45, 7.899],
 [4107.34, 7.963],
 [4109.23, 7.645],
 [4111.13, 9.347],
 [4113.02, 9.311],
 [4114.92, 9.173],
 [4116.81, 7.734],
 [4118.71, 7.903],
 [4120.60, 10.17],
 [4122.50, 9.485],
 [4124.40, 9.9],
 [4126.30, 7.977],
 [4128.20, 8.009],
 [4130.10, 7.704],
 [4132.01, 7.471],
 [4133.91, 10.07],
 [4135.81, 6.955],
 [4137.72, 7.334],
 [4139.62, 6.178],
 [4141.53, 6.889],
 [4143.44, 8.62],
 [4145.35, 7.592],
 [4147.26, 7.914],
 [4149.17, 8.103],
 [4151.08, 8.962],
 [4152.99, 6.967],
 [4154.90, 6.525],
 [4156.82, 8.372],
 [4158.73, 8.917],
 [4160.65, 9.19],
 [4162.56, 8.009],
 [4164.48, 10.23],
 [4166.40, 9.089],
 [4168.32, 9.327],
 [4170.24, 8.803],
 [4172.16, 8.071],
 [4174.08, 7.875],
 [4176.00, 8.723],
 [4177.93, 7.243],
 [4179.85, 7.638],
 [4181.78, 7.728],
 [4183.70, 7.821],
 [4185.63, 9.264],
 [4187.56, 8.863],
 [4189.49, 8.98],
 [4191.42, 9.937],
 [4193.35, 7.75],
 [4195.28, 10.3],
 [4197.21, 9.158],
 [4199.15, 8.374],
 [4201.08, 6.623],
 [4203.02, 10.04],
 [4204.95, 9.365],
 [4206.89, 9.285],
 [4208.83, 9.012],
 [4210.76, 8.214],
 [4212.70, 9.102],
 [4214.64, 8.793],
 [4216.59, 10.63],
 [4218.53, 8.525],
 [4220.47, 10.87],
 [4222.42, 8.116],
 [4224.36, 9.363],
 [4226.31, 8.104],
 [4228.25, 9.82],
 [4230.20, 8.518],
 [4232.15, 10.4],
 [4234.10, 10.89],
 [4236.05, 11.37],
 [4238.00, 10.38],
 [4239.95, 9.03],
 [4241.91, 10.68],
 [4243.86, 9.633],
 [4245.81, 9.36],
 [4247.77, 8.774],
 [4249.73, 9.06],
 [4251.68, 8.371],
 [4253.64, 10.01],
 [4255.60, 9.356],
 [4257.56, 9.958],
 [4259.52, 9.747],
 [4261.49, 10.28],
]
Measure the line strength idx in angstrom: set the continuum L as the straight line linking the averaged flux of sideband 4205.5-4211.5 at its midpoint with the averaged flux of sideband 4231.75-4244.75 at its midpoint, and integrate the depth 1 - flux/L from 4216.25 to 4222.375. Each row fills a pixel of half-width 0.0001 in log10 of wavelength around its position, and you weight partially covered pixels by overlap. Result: -0.2 angstrom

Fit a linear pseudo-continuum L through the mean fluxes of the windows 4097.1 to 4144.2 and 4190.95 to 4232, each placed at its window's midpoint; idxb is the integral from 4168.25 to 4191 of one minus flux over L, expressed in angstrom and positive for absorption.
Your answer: 1.01 angstrom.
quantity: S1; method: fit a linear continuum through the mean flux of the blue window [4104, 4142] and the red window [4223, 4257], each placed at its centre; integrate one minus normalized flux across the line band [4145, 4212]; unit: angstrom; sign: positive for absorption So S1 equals 2.7 angstrom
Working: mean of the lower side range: 8.27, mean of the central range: 8.53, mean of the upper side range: 9.58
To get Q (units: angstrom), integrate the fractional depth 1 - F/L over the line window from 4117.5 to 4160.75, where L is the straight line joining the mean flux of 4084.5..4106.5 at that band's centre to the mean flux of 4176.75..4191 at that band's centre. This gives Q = 0.9 angstrom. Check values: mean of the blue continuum 8.29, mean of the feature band 8.11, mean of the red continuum 8.29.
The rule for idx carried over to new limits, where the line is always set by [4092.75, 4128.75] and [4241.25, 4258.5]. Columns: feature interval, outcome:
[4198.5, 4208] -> 0.4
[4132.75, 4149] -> 1.8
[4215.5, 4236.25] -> -0.8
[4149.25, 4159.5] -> 1.0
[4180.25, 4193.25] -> 0.5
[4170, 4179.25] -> 0.9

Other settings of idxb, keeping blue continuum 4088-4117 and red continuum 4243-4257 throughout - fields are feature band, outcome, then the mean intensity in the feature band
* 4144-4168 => 0.67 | 8.36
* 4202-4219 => -0.50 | 9.23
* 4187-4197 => -0.38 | 9.18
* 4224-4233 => -0.12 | 9.22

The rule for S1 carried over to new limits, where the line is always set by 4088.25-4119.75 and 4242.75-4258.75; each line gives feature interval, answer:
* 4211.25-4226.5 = -0.21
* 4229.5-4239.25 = -1.18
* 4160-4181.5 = 0.46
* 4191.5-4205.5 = 0.12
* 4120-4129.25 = -0.77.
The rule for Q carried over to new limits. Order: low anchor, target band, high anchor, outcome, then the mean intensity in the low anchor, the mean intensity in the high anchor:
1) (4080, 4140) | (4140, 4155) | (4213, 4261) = 1.8 angstrom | 8.44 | 9.57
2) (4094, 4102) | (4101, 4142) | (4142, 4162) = -0.5 angstrom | 8.04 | 8.09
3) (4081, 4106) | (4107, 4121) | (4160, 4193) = -0.1 angstrom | 8.53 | 8.61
